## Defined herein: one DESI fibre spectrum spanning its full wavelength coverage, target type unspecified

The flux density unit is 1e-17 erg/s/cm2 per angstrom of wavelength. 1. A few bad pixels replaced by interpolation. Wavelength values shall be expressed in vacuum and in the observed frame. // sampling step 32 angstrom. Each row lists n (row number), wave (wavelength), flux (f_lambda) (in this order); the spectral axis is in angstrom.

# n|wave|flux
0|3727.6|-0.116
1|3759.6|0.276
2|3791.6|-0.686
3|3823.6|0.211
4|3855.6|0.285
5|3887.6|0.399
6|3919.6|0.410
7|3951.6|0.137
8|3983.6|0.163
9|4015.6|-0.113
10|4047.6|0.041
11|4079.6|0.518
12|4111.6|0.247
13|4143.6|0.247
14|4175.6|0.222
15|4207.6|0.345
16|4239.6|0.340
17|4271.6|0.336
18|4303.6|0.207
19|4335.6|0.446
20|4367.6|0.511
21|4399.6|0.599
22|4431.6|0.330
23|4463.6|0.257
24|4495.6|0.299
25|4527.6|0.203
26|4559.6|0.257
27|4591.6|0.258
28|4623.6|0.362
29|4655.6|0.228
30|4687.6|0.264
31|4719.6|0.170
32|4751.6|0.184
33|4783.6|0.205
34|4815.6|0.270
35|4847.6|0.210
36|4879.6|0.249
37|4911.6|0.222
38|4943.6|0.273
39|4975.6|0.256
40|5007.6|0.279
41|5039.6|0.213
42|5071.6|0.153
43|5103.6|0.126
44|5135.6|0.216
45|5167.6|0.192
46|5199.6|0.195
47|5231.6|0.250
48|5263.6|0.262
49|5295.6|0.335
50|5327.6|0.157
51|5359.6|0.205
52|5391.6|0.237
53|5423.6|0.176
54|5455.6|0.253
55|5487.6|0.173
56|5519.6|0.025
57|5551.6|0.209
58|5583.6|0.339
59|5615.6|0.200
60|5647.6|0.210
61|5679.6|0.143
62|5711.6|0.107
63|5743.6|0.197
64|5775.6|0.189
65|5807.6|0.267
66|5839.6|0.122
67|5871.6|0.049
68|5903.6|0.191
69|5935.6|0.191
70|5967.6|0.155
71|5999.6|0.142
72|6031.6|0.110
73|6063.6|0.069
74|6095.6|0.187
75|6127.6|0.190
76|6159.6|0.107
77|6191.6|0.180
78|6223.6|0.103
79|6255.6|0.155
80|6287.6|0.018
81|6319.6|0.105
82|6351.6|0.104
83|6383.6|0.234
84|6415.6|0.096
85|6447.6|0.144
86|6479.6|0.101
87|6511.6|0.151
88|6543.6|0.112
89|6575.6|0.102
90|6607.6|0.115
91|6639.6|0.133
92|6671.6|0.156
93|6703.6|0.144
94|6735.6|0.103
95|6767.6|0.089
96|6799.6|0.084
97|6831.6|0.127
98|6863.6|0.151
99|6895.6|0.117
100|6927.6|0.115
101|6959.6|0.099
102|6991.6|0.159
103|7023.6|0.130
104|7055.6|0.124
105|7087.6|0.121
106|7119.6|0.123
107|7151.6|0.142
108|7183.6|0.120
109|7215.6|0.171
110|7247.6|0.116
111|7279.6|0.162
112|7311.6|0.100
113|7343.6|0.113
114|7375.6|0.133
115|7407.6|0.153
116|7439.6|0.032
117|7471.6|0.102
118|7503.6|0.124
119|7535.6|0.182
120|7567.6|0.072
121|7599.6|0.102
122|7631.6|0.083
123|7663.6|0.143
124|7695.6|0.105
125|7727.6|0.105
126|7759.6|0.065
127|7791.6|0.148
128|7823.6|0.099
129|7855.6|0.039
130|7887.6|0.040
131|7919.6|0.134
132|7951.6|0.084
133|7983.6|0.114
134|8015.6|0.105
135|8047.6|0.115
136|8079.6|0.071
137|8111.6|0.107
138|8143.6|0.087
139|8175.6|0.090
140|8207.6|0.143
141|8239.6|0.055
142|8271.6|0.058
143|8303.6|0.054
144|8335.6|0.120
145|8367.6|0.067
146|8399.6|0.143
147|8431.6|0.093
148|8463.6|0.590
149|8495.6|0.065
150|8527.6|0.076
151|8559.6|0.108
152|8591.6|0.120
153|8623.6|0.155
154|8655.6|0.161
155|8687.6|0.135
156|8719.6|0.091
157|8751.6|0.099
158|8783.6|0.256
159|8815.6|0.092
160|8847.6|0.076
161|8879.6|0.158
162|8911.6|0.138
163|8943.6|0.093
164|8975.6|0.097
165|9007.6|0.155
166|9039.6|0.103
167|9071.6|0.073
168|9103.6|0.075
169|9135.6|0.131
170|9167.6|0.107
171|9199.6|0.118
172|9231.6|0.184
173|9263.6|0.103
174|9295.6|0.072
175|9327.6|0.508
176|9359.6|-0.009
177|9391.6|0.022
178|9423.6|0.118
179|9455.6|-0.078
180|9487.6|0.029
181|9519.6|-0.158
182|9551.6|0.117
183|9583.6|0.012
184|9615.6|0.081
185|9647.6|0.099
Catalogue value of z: 1.271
